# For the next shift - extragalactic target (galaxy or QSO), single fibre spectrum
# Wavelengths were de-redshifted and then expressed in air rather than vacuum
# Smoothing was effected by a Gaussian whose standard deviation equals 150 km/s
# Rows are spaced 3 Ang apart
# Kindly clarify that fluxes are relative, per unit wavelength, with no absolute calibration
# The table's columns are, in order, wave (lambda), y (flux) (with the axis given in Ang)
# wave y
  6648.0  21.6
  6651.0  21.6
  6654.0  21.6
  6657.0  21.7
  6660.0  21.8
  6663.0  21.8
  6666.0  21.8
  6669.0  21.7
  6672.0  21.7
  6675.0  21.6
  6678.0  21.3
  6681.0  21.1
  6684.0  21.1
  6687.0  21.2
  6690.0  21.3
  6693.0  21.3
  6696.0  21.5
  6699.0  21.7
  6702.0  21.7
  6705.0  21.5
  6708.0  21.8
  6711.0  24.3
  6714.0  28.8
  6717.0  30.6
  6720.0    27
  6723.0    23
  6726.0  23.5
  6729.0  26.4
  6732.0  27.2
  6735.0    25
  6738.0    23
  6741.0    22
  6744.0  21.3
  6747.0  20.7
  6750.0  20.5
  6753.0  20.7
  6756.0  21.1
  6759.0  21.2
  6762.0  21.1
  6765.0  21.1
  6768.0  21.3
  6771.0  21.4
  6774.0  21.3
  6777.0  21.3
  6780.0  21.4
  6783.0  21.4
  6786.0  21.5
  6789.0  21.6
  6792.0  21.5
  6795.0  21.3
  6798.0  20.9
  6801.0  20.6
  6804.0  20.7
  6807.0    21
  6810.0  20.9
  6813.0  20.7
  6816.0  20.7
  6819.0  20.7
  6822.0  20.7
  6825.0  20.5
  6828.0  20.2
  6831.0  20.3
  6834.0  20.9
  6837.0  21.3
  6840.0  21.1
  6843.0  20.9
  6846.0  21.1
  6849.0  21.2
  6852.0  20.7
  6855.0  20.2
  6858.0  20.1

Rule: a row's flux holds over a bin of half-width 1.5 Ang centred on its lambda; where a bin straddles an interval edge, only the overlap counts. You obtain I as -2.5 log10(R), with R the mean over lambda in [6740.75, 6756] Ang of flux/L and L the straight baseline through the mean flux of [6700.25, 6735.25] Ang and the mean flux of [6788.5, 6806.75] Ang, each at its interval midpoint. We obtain 0.12 mag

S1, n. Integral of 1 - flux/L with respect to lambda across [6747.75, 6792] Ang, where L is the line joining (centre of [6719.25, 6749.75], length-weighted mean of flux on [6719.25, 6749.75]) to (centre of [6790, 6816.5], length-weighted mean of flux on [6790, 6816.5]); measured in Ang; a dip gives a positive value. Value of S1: 2.1 Ang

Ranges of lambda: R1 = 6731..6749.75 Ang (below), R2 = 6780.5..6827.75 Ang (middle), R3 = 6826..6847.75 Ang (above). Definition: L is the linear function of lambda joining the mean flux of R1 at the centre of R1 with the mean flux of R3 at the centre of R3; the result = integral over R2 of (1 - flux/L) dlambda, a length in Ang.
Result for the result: 1.2 Ang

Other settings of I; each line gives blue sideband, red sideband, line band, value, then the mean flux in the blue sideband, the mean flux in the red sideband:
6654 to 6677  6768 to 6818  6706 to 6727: -0.19 mag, 21.7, 21.1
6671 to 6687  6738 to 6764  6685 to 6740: -0.13 mag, 21.3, 21.2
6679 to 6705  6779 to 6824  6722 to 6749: -0.11 mag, 21.4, 21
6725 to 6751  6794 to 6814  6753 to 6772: 0.06 mag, 23.3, 20.9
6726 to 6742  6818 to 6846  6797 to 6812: 0.05 mag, 24.7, 20.8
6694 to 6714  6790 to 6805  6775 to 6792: -0.01 mag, 22.6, 21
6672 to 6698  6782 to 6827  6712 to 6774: -0.10 mag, 21.3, 21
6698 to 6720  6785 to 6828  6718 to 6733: -0.07 mag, 24.6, 20.9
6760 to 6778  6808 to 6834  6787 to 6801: -0.02 mag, 21.2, 20.6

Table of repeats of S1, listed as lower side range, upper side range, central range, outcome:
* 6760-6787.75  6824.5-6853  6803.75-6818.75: 0.17 Ang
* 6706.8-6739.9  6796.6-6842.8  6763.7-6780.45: 1.30 Ang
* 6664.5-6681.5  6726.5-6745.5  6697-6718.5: -1.20 Ang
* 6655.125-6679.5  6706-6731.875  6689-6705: 1.65 Ang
